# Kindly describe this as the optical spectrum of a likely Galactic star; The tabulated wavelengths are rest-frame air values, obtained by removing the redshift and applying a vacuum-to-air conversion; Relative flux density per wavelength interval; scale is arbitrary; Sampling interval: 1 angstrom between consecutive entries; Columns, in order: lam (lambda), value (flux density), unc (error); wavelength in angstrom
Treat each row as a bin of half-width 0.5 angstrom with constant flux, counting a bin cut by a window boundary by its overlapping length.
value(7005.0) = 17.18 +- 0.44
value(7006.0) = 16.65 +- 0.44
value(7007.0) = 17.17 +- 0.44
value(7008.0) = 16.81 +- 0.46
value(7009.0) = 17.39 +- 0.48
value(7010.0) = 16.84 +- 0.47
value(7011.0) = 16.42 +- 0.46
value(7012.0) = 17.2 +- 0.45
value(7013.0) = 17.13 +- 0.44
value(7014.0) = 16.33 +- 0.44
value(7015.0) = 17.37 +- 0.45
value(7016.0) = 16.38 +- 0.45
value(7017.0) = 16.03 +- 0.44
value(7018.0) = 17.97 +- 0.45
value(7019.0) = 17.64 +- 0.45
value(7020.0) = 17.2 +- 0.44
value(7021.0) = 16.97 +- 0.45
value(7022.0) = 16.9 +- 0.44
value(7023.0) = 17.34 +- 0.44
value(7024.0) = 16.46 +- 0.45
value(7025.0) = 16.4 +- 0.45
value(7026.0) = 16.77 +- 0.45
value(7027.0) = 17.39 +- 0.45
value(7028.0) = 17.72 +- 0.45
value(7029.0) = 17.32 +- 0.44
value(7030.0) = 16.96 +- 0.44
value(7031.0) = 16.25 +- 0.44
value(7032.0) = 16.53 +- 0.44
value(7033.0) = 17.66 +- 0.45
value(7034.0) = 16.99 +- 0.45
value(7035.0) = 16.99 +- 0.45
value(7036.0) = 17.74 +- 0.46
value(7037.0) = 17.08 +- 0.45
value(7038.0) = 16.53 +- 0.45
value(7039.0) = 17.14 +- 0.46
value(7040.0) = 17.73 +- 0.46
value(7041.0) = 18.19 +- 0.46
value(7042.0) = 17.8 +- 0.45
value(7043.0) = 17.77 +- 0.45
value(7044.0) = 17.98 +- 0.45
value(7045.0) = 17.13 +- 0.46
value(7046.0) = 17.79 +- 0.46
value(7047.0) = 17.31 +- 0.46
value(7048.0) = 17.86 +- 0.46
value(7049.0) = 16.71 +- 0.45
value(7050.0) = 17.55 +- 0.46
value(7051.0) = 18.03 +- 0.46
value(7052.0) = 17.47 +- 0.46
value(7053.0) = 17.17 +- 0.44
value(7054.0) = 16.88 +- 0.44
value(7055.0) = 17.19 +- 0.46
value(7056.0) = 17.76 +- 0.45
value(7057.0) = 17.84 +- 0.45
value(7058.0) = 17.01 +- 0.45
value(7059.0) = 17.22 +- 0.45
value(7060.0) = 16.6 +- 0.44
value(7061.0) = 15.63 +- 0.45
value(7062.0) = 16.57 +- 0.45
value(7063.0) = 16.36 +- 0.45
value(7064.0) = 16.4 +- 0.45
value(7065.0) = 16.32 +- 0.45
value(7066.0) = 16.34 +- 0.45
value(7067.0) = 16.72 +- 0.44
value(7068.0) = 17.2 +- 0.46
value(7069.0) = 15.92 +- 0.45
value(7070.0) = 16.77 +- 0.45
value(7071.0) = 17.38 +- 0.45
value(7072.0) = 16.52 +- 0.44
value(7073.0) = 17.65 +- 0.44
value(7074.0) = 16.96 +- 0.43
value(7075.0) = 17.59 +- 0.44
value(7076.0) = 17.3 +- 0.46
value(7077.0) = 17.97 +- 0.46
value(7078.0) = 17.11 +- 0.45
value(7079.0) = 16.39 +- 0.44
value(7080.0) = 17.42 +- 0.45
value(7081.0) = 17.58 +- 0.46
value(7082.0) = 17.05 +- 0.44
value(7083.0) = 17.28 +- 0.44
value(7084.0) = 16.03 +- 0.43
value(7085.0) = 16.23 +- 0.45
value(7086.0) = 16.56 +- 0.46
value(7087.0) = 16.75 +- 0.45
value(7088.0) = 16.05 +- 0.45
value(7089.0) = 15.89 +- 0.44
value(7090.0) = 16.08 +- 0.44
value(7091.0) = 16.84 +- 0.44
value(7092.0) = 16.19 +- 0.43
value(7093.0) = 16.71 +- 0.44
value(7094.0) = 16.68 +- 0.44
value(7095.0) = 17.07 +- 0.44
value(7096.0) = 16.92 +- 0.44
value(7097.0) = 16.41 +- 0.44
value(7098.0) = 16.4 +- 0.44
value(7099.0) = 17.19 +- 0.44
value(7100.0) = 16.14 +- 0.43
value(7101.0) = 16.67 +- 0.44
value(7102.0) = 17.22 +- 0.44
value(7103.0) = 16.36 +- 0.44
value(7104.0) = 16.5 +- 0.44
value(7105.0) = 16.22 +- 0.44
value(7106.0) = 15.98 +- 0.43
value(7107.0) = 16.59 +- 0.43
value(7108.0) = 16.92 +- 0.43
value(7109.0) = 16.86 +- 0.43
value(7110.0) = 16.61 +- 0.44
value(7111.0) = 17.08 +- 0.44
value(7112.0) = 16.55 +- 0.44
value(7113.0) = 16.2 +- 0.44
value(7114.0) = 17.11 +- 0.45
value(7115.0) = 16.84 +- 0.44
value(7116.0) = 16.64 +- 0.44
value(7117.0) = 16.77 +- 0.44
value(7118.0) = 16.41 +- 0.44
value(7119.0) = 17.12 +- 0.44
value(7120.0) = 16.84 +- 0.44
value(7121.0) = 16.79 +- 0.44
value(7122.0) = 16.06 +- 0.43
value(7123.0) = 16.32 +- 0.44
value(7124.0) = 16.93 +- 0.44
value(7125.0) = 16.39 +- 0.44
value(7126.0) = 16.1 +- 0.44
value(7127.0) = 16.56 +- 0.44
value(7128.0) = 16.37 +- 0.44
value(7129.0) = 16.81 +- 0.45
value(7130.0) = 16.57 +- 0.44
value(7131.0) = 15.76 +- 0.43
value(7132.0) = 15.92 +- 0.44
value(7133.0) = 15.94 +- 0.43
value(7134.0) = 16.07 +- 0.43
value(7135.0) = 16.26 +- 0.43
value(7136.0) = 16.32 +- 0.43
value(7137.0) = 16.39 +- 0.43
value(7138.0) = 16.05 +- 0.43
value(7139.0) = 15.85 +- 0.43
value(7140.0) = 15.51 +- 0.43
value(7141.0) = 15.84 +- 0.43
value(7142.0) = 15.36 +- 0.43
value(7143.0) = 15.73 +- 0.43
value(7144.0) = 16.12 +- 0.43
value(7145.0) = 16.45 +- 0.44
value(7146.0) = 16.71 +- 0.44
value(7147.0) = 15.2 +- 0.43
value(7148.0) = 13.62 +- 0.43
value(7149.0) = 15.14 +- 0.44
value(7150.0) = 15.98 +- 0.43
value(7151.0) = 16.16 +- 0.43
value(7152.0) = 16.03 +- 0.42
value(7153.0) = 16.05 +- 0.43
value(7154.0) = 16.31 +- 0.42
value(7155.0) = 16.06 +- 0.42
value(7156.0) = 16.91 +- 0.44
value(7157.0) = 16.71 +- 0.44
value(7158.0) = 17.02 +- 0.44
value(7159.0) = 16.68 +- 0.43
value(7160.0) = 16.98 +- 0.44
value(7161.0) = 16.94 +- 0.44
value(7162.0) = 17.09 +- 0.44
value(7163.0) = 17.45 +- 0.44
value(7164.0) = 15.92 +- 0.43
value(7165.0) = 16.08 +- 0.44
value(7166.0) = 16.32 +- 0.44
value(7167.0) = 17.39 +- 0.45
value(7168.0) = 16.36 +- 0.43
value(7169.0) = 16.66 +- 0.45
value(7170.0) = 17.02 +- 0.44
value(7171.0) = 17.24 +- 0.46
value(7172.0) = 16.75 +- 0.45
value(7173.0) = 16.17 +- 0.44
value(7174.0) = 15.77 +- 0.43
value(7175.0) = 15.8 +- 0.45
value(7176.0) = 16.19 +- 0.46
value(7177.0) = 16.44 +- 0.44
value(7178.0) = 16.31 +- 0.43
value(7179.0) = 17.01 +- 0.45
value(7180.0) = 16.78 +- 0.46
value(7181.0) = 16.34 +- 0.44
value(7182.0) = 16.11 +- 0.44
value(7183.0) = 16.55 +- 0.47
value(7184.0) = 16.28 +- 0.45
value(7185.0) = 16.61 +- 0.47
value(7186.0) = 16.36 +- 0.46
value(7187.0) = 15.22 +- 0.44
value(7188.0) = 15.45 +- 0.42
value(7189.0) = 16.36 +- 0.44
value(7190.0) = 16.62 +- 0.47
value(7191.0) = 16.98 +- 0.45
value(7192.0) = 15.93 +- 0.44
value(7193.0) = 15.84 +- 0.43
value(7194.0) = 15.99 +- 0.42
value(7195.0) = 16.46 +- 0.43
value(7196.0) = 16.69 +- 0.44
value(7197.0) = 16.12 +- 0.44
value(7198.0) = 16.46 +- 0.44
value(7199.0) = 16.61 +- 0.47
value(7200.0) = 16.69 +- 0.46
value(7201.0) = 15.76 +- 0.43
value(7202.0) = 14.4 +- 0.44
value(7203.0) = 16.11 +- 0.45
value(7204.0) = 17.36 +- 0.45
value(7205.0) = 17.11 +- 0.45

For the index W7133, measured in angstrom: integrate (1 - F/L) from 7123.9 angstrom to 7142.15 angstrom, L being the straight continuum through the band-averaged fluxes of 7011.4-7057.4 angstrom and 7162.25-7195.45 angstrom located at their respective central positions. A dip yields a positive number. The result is 0.55 angstrom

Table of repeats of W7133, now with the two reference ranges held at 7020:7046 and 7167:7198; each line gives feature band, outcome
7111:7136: 0.3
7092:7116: 0.2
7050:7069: 0.2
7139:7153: 0.7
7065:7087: 0.0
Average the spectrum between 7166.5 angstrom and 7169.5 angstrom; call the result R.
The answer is 16.8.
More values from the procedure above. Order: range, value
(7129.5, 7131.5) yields 16.2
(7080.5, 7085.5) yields 16.8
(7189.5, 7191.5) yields 16.8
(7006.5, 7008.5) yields 17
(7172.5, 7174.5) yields 16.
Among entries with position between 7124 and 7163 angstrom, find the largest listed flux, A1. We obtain 17.45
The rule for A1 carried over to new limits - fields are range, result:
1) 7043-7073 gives 18.03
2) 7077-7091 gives 17.97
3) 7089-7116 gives 17.22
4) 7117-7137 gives 17.12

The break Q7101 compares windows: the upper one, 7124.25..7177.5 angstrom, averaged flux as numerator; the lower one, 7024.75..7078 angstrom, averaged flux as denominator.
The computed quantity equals 0.9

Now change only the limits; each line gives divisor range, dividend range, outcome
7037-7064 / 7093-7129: 0.96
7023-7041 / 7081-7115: 0.97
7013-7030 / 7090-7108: 0.97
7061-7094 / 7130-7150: 0.95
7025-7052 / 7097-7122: 0.96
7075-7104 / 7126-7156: 0.95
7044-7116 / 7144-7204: 0.97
